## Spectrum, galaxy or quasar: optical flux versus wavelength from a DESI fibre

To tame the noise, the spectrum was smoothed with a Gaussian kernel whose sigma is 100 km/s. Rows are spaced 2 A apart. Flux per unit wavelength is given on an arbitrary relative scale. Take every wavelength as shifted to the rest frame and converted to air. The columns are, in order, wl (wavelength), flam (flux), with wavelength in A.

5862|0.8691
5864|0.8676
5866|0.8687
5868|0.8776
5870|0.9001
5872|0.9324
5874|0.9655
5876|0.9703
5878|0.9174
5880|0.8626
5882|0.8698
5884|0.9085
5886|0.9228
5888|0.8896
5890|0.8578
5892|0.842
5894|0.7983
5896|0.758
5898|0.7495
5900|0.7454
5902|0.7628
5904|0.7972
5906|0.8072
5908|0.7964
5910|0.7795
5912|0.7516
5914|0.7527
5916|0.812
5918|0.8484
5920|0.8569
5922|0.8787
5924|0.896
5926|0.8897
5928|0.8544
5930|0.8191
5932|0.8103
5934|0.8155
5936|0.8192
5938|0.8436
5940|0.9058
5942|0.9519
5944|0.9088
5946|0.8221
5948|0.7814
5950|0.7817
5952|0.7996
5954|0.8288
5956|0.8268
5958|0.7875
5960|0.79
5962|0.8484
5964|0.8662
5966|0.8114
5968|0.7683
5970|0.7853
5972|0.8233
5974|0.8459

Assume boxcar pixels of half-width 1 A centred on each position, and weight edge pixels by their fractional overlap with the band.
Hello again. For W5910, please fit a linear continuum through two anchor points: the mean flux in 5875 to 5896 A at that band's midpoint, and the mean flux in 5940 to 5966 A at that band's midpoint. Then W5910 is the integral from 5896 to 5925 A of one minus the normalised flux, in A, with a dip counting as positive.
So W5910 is 2.0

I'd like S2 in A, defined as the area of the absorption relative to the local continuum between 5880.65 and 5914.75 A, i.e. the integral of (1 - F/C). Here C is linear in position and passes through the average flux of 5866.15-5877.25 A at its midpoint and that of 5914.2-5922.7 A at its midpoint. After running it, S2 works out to 2.5 A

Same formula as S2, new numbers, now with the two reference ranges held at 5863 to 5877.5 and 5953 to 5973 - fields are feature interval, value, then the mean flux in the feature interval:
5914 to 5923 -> 0.23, 0.838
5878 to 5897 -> 0.72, 0.86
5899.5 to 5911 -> 1.21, 0.783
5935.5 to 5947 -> -0.56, 0.878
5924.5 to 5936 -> 0.13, 0.839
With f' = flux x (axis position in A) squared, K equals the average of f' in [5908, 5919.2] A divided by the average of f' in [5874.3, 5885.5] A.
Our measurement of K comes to 0.88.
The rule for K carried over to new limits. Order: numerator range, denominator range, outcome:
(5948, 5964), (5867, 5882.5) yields 0.91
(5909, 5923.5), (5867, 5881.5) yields 0.90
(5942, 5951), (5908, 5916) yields 1.10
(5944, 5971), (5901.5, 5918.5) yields 1.04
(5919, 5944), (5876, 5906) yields 1.05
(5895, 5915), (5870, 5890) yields 0.85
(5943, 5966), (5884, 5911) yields 1.03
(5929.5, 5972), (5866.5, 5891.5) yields 0.94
